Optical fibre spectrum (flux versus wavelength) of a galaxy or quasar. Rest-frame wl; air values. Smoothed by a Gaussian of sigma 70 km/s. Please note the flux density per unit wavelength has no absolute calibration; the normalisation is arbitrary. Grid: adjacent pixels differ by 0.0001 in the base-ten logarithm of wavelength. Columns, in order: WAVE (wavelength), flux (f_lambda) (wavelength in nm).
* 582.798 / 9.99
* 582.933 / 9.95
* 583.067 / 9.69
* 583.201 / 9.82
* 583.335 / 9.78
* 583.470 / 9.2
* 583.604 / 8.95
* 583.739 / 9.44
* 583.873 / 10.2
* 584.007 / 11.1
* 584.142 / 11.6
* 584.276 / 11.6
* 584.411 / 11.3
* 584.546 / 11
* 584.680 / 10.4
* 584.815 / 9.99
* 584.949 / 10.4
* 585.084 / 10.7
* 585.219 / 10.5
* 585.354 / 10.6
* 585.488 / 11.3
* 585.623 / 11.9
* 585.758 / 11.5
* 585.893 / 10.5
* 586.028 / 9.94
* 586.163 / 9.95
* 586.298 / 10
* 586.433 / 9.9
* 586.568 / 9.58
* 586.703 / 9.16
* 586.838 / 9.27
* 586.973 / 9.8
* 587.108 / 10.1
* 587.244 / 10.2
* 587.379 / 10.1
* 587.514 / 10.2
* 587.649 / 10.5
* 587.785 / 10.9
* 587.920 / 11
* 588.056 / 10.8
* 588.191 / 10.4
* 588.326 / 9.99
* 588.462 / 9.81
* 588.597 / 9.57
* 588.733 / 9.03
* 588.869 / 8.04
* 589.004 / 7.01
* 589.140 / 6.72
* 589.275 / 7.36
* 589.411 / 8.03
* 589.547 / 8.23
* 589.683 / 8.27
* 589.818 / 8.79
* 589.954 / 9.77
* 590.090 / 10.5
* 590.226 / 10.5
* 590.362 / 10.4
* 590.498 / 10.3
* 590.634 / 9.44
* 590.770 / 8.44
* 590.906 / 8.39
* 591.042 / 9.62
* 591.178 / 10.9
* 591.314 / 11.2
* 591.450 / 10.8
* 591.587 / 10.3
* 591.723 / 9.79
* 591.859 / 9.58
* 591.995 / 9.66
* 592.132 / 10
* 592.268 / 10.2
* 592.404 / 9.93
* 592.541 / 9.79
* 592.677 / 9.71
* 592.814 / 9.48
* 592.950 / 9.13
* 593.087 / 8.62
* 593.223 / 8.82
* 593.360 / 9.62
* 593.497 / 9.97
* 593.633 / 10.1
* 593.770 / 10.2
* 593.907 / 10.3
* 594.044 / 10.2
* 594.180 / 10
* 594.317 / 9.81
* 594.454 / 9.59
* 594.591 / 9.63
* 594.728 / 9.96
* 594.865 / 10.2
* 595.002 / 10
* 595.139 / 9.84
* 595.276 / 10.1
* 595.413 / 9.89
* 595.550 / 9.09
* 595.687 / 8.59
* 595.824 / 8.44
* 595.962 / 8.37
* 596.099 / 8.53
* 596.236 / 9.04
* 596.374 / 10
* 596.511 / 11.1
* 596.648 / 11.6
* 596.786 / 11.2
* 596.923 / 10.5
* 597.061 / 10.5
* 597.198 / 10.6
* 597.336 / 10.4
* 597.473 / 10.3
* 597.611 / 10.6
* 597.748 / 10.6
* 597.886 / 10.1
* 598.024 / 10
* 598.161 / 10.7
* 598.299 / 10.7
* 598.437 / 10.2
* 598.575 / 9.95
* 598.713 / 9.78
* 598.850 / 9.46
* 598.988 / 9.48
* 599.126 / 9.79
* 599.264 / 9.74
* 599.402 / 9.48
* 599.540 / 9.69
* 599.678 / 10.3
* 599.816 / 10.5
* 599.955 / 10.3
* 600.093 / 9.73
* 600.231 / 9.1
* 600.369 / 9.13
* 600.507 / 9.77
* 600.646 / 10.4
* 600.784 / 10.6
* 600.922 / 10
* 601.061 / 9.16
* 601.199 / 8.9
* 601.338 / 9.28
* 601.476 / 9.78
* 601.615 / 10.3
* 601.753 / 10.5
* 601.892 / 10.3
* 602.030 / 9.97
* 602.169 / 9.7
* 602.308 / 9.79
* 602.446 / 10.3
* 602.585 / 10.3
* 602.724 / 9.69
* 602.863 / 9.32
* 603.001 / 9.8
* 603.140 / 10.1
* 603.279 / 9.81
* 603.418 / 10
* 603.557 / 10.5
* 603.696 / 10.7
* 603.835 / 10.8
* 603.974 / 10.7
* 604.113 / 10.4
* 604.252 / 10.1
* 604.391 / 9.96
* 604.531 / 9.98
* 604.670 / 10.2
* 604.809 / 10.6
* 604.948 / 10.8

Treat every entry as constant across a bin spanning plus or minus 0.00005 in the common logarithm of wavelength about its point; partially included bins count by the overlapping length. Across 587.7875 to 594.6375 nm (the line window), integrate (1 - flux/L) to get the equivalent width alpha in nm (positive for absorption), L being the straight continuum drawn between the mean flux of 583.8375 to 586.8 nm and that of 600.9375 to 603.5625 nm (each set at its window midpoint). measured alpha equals 0.51 nm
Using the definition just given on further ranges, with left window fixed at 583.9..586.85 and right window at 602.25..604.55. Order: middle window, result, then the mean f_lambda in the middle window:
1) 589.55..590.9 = 0.13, 9.48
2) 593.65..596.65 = 0.18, 9.71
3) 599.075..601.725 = 0.11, 9.8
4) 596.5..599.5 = 0.00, 10.3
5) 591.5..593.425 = 0.14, 9.63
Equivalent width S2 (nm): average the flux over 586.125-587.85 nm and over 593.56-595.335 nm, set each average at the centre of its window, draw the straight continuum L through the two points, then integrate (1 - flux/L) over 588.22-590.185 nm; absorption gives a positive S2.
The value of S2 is 0.25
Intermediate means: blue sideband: 9.97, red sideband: 10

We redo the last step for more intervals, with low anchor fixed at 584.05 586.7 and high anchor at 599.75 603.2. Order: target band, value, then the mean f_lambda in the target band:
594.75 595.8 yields 0.05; 9.64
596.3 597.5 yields -0.07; 10.7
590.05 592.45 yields 0.08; 9.99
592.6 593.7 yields 0.09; 9.44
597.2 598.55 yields -0.05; 10.4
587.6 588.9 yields 0.06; 10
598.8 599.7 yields 0.03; 9.68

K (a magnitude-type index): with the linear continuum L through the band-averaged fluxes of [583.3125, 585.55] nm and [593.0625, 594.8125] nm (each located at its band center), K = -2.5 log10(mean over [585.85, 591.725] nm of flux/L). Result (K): 0.06 mag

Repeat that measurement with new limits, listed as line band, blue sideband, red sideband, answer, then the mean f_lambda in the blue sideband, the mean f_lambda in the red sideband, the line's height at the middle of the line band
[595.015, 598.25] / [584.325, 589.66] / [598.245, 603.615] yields -0.014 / 9.88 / 9.88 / 9.88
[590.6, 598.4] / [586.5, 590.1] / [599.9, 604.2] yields -0.030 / 9.36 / 9.97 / 9.63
